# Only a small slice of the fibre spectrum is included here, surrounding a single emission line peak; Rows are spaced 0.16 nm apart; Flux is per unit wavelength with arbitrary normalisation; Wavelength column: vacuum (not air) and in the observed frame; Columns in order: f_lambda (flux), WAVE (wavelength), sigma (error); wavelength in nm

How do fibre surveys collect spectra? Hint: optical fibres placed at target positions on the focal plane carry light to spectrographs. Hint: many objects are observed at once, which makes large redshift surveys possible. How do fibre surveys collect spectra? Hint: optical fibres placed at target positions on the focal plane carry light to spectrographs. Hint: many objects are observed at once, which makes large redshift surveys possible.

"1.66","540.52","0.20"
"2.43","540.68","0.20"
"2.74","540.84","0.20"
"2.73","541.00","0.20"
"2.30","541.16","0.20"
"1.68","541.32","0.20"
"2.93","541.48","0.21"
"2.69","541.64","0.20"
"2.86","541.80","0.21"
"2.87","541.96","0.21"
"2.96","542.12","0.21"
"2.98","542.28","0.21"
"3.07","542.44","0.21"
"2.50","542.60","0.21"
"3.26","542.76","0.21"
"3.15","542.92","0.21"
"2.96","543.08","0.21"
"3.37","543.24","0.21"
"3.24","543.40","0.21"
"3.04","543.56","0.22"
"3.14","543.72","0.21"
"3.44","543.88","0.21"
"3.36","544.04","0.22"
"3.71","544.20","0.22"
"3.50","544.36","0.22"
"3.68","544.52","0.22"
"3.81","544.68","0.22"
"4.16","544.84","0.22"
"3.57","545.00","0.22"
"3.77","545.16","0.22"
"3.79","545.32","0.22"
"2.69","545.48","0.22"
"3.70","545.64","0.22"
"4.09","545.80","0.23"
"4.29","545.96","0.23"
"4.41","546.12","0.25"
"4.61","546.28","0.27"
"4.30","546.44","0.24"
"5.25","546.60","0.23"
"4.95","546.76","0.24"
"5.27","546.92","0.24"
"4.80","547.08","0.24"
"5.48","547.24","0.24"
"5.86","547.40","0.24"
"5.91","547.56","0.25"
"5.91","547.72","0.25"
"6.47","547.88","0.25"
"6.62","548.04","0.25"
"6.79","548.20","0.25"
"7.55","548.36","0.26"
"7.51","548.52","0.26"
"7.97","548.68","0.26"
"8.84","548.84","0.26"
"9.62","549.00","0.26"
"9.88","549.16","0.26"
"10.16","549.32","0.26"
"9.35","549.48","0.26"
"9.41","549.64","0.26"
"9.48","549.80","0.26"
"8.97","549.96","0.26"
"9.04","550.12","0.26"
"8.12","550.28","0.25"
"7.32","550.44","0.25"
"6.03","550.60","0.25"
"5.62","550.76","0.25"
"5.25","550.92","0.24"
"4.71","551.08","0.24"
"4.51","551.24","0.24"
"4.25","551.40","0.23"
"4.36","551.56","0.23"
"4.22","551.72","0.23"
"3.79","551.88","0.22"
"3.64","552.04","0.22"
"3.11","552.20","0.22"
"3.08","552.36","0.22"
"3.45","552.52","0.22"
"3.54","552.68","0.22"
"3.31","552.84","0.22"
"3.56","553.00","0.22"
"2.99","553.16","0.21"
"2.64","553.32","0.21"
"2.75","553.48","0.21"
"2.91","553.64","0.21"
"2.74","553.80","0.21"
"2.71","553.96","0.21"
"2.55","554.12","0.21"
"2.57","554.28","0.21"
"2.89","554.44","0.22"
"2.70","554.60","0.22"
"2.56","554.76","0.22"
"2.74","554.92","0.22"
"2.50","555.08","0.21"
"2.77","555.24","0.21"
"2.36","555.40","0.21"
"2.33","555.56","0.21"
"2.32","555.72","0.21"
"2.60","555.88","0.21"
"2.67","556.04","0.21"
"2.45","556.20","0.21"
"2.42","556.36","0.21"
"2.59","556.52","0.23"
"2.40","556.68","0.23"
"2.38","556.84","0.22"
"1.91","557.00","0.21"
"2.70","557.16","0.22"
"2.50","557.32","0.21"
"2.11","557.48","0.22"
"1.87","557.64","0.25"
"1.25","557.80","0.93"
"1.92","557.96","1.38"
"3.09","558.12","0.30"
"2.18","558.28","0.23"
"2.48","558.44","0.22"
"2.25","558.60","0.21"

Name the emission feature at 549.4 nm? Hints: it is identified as C IV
